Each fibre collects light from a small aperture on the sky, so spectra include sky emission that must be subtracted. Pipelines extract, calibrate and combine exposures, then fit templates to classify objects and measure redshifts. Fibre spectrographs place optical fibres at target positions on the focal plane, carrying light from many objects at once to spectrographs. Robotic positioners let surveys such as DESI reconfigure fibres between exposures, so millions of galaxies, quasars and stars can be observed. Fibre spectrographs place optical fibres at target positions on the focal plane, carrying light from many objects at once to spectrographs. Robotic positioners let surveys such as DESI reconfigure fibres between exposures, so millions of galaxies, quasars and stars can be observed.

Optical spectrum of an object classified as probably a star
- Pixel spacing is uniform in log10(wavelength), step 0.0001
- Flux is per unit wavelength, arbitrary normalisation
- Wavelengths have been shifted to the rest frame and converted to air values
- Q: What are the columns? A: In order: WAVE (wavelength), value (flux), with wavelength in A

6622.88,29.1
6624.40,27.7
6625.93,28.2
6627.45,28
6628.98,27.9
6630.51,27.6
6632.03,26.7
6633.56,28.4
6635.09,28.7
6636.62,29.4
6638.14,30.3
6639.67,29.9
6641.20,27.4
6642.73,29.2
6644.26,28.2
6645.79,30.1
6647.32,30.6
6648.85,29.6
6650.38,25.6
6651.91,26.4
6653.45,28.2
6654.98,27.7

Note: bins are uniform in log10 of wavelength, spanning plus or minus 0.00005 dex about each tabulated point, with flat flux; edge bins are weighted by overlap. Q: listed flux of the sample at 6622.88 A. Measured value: 29.1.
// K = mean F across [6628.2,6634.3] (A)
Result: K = 27.6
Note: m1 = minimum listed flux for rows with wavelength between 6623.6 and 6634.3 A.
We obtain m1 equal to 26.7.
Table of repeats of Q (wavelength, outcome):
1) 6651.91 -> 26.4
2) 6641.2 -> 27.4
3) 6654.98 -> 27.7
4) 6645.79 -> 30.1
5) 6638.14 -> 30.3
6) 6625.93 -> 28.2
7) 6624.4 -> 27.7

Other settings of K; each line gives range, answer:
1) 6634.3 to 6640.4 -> 29.6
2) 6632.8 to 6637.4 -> 28.9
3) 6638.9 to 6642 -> 28.6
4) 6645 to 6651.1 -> 29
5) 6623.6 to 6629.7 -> 28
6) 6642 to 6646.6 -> 29.2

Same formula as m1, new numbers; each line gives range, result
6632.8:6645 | 27.4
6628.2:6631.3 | 27.6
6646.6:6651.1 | 25.6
